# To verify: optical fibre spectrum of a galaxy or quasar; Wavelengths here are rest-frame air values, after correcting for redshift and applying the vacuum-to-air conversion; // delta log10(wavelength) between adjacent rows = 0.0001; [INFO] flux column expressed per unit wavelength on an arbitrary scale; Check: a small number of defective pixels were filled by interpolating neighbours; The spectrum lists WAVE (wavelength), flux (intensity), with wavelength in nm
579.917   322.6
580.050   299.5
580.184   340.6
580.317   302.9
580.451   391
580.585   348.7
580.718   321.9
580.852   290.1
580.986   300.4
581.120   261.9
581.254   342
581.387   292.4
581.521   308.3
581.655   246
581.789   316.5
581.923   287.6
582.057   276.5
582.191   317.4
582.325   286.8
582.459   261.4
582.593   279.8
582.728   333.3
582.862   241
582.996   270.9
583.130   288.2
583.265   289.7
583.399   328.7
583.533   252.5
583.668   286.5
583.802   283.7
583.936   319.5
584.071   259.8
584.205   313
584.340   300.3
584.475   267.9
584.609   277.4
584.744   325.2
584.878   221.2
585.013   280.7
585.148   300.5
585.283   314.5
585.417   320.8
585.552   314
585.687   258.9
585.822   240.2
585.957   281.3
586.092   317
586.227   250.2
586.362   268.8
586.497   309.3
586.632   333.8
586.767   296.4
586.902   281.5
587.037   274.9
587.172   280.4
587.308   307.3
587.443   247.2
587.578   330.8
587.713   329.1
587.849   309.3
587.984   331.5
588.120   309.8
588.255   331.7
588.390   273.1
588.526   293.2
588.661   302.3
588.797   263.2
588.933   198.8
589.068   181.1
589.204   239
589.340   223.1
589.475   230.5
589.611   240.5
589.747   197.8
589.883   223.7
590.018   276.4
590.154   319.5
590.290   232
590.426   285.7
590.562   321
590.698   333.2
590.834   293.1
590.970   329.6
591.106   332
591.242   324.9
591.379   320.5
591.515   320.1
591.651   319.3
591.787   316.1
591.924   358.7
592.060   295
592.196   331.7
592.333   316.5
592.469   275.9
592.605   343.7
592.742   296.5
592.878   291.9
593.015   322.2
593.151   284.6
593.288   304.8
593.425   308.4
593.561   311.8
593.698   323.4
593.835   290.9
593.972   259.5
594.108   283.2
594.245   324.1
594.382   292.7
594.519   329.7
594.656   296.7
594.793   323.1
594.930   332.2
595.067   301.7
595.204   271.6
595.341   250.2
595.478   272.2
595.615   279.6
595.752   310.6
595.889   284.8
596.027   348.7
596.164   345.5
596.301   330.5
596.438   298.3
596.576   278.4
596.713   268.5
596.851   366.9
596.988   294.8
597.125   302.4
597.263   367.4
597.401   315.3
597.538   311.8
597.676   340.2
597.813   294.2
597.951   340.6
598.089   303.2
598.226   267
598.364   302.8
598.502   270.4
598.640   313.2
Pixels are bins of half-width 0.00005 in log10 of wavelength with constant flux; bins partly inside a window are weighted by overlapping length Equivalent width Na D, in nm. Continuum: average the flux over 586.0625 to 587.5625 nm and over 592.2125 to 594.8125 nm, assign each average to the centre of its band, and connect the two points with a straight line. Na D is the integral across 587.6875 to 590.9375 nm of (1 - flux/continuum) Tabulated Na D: 0.24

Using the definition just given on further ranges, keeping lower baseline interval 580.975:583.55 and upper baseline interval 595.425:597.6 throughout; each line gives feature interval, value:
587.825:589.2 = 0.10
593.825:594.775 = 0.03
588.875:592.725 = 0.22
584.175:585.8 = 0.02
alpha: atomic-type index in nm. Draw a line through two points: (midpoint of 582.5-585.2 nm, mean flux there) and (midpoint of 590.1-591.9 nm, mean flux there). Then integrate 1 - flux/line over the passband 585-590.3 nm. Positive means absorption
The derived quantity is 0.37 nm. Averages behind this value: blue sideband 286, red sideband 312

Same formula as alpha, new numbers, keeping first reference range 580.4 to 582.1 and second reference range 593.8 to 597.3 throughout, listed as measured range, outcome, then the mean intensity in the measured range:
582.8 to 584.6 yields 0.12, 285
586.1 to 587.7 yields 0.07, 292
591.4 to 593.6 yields -0.06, 313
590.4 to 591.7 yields -0.06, 319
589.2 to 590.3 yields 0.22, 243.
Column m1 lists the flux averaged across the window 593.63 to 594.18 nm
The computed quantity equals 289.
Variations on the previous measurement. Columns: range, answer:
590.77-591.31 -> 320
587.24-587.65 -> 296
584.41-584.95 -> 273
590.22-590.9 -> 293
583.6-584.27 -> 293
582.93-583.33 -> 283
